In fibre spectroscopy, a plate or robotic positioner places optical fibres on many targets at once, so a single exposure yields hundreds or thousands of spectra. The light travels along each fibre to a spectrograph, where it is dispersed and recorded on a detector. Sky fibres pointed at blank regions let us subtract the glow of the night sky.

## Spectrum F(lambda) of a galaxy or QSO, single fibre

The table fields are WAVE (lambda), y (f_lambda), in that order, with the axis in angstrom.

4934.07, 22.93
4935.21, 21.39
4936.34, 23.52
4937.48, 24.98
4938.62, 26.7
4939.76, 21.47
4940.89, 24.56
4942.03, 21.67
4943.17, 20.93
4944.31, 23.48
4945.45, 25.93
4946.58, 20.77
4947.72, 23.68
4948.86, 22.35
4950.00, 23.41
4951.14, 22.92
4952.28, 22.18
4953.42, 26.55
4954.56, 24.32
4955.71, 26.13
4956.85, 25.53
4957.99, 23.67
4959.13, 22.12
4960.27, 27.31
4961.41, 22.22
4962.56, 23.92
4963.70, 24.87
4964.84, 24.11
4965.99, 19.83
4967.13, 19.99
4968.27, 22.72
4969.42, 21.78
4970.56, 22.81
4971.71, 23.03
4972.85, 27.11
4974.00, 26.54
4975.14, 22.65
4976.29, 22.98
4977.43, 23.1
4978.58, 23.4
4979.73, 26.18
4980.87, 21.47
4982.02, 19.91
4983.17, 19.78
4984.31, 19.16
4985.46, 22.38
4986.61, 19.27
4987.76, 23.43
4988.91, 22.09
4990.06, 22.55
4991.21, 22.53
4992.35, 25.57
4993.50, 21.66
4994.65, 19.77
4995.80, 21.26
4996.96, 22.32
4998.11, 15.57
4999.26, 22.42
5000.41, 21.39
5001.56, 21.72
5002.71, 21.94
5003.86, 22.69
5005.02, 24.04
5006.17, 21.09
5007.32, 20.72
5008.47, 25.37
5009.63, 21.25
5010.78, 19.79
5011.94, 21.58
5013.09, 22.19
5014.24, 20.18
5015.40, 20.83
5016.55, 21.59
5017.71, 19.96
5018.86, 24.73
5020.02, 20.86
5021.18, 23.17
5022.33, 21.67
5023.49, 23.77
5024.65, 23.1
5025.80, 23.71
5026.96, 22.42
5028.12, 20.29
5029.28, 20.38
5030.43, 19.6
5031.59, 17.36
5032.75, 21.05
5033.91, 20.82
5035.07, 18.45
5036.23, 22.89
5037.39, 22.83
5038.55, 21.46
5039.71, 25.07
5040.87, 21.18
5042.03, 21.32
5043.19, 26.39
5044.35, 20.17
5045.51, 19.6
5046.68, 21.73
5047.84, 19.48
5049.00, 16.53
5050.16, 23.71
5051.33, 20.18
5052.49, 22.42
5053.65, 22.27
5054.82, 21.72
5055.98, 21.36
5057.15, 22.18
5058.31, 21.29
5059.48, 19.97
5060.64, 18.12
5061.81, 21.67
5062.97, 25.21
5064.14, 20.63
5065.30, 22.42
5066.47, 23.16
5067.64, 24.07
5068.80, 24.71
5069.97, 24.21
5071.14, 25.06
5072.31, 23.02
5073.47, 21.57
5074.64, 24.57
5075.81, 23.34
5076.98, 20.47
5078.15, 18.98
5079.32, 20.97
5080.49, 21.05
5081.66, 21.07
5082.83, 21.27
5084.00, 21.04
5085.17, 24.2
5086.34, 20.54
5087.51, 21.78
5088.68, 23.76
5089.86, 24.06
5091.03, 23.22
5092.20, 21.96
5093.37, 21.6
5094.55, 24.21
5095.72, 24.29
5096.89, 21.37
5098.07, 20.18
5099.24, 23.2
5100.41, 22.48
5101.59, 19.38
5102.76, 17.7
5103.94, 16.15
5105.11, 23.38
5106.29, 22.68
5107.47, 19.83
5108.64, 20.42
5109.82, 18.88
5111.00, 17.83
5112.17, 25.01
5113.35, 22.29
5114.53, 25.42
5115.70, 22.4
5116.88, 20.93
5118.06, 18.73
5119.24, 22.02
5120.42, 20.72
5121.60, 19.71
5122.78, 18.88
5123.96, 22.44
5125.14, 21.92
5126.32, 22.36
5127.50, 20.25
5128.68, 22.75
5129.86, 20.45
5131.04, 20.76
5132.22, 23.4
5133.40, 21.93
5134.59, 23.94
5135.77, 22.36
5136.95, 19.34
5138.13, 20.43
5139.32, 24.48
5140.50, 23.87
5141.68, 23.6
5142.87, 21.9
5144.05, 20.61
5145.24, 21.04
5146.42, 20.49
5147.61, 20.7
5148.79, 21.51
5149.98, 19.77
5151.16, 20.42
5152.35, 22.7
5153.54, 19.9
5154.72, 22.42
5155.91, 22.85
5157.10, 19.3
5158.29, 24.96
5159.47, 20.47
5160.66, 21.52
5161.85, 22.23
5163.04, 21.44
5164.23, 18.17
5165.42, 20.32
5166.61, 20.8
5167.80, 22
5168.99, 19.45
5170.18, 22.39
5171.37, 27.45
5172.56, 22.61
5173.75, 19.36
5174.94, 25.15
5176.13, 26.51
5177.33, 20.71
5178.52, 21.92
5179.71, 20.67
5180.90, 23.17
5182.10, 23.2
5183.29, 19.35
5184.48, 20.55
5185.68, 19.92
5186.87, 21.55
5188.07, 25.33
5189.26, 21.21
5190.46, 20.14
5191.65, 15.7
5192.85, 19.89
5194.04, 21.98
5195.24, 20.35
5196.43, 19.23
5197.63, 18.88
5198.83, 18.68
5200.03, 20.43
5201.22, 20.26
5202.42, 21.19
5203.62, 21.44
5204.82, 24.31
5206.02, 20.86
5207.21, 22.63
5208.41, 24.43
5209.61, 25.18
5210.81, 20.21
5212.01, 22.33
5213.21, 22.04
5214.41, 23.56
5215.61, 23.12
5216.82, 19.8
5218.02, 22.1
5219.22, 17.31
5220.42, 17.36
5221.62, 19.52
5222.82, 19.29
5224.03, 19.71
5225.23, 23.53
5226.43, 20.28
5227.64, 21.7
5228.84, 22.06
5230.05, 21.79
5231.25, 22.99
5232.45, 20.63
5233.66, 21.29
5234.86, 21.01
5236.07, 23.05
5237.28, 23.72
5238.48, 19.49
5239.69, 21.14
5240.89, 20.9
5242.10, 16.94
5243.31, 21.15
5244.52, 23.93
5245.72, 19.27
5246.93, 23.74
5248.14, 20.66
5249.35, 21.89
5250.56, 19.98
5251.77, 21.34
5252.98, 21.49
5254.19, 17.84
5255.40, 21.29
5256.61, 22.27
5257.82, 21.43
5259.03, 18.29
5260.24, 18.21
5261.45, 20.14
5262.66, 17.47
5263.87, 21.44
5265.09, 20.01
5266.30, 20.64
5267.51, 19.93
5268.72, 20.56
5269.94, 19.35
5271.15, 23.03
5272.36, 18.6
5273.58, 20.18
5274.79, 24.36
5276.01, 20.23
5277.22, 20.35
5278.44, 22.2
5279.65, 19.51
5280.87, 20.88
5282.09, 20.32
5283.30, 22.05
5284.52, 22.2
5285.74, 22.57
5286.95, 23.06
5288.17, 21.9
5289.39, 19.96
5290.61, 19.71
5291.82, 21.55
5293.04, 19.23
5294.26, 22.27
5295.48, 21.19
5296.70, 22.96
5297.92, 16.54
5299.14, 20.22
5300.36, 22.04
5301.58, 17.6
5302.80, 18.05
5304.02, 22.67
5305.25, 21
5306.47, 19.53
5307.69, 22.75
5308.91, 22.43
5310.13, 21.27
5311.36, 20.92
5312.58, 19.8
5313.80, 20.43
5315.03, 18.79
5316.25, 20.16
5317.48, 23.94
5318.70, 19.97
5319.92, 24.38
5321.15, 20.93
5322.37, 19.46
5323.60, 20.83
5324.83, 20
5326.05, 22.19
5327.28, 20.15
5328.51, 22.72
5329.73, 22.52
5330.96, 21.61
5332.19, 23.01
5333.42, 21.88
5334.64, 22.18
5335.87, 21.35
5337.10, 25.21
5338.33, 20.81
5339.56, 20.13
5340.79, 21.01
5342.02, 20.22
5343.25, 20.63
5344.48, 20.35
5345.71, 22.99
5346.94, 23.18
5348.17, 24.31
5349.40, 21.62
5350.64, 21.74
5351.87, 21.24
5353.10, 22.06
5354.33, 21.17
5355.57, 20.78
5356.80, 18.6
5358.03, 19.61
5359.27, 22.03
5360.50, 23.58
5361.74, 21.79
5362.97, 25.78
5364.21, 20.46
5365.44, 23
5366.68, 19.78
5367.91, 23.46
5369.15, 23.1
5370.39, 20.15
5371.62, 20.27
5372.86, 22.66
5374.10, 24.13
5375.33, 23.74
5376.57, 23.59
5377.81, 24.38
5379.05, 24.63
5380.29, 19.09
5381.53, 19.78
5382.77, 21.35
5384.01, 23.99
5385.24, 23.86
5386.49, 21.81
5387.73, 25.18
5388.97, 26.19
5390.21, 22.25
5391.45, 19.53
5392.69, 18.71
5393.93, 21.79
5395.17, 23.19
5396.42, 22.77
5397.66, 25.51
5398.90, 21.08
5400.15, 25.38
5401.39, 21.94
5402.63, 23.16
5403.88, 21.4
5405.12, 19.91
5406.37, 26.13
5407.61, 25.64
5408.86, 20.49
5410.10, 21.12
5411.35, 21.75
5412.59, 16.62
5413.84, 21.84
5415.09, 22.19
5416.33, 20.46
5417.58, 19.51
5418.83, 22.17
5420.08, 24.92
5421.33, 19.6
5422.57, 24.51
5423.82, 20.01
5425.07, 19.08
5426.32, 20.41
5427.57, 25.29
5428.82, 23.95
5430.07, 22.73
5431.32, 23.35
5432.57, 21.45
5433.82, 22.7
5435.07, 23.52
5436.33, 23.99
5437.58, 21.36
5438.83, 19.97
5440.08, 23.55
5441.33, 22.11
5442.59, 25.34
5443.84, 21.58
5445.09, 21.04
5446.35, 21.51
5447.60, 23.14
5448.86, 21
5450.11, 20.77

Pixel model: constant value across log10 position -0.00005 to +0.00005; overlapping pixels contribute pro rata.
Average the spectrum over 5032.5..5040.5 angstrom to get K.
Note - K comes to 21.8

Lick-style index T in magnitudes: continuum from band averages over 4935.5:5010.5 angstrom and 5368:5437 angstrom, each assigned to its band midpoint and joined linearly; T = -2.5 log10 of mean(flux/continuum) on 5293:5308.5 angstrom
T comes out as 0.10 mag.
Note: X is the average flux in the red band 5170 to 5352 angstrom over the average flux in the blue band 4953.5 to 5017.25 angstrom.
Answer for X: 0.94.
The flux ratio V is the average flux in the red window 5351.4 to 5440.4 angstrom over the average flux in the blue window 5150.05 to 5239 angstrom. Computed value 1.04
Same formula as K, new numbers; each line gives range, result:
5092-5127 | 21.3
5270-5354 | 21.2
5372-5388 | 22.8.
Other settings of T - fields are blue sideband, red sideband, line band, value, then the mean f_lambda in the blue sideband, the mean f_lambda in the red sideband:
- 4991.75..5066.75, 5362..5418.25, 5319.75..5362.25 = 0.030 mag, 21.6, 22.3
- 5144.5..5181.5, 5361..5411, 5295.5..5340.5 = 0.058 mag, 21.7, 22.6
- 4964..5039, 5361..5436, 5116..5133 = 0.045 mag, 21.9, 22.3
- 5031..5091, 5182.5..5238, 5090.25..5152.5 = 0.003 mag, 21.8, 21.1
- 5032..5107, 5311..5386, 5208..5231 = 0.023 mag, 21.8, 21.8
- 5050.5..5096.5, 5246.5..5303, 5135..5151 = 0.007 mag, 22.3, 20.7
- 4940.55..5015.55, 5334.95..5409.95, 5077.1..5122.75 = 0.053 mag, 22.6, 22.2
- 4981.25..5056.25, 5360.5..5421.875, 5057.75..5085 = -0.025 mag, 21.5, 22.3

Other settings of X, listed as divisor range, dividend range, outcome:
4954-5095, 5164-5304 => 0.95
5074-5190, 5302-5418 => 1.01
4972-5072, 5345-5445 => 1.01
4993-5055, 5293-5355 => 0.99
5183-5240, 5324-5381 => 1.04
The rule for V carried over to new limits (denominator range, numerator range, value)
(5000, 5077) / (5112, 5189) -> 1.00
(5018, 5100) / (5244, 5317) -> 0.94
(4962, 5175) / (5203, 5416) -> 0.98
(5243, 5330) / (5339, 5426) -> 1.05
